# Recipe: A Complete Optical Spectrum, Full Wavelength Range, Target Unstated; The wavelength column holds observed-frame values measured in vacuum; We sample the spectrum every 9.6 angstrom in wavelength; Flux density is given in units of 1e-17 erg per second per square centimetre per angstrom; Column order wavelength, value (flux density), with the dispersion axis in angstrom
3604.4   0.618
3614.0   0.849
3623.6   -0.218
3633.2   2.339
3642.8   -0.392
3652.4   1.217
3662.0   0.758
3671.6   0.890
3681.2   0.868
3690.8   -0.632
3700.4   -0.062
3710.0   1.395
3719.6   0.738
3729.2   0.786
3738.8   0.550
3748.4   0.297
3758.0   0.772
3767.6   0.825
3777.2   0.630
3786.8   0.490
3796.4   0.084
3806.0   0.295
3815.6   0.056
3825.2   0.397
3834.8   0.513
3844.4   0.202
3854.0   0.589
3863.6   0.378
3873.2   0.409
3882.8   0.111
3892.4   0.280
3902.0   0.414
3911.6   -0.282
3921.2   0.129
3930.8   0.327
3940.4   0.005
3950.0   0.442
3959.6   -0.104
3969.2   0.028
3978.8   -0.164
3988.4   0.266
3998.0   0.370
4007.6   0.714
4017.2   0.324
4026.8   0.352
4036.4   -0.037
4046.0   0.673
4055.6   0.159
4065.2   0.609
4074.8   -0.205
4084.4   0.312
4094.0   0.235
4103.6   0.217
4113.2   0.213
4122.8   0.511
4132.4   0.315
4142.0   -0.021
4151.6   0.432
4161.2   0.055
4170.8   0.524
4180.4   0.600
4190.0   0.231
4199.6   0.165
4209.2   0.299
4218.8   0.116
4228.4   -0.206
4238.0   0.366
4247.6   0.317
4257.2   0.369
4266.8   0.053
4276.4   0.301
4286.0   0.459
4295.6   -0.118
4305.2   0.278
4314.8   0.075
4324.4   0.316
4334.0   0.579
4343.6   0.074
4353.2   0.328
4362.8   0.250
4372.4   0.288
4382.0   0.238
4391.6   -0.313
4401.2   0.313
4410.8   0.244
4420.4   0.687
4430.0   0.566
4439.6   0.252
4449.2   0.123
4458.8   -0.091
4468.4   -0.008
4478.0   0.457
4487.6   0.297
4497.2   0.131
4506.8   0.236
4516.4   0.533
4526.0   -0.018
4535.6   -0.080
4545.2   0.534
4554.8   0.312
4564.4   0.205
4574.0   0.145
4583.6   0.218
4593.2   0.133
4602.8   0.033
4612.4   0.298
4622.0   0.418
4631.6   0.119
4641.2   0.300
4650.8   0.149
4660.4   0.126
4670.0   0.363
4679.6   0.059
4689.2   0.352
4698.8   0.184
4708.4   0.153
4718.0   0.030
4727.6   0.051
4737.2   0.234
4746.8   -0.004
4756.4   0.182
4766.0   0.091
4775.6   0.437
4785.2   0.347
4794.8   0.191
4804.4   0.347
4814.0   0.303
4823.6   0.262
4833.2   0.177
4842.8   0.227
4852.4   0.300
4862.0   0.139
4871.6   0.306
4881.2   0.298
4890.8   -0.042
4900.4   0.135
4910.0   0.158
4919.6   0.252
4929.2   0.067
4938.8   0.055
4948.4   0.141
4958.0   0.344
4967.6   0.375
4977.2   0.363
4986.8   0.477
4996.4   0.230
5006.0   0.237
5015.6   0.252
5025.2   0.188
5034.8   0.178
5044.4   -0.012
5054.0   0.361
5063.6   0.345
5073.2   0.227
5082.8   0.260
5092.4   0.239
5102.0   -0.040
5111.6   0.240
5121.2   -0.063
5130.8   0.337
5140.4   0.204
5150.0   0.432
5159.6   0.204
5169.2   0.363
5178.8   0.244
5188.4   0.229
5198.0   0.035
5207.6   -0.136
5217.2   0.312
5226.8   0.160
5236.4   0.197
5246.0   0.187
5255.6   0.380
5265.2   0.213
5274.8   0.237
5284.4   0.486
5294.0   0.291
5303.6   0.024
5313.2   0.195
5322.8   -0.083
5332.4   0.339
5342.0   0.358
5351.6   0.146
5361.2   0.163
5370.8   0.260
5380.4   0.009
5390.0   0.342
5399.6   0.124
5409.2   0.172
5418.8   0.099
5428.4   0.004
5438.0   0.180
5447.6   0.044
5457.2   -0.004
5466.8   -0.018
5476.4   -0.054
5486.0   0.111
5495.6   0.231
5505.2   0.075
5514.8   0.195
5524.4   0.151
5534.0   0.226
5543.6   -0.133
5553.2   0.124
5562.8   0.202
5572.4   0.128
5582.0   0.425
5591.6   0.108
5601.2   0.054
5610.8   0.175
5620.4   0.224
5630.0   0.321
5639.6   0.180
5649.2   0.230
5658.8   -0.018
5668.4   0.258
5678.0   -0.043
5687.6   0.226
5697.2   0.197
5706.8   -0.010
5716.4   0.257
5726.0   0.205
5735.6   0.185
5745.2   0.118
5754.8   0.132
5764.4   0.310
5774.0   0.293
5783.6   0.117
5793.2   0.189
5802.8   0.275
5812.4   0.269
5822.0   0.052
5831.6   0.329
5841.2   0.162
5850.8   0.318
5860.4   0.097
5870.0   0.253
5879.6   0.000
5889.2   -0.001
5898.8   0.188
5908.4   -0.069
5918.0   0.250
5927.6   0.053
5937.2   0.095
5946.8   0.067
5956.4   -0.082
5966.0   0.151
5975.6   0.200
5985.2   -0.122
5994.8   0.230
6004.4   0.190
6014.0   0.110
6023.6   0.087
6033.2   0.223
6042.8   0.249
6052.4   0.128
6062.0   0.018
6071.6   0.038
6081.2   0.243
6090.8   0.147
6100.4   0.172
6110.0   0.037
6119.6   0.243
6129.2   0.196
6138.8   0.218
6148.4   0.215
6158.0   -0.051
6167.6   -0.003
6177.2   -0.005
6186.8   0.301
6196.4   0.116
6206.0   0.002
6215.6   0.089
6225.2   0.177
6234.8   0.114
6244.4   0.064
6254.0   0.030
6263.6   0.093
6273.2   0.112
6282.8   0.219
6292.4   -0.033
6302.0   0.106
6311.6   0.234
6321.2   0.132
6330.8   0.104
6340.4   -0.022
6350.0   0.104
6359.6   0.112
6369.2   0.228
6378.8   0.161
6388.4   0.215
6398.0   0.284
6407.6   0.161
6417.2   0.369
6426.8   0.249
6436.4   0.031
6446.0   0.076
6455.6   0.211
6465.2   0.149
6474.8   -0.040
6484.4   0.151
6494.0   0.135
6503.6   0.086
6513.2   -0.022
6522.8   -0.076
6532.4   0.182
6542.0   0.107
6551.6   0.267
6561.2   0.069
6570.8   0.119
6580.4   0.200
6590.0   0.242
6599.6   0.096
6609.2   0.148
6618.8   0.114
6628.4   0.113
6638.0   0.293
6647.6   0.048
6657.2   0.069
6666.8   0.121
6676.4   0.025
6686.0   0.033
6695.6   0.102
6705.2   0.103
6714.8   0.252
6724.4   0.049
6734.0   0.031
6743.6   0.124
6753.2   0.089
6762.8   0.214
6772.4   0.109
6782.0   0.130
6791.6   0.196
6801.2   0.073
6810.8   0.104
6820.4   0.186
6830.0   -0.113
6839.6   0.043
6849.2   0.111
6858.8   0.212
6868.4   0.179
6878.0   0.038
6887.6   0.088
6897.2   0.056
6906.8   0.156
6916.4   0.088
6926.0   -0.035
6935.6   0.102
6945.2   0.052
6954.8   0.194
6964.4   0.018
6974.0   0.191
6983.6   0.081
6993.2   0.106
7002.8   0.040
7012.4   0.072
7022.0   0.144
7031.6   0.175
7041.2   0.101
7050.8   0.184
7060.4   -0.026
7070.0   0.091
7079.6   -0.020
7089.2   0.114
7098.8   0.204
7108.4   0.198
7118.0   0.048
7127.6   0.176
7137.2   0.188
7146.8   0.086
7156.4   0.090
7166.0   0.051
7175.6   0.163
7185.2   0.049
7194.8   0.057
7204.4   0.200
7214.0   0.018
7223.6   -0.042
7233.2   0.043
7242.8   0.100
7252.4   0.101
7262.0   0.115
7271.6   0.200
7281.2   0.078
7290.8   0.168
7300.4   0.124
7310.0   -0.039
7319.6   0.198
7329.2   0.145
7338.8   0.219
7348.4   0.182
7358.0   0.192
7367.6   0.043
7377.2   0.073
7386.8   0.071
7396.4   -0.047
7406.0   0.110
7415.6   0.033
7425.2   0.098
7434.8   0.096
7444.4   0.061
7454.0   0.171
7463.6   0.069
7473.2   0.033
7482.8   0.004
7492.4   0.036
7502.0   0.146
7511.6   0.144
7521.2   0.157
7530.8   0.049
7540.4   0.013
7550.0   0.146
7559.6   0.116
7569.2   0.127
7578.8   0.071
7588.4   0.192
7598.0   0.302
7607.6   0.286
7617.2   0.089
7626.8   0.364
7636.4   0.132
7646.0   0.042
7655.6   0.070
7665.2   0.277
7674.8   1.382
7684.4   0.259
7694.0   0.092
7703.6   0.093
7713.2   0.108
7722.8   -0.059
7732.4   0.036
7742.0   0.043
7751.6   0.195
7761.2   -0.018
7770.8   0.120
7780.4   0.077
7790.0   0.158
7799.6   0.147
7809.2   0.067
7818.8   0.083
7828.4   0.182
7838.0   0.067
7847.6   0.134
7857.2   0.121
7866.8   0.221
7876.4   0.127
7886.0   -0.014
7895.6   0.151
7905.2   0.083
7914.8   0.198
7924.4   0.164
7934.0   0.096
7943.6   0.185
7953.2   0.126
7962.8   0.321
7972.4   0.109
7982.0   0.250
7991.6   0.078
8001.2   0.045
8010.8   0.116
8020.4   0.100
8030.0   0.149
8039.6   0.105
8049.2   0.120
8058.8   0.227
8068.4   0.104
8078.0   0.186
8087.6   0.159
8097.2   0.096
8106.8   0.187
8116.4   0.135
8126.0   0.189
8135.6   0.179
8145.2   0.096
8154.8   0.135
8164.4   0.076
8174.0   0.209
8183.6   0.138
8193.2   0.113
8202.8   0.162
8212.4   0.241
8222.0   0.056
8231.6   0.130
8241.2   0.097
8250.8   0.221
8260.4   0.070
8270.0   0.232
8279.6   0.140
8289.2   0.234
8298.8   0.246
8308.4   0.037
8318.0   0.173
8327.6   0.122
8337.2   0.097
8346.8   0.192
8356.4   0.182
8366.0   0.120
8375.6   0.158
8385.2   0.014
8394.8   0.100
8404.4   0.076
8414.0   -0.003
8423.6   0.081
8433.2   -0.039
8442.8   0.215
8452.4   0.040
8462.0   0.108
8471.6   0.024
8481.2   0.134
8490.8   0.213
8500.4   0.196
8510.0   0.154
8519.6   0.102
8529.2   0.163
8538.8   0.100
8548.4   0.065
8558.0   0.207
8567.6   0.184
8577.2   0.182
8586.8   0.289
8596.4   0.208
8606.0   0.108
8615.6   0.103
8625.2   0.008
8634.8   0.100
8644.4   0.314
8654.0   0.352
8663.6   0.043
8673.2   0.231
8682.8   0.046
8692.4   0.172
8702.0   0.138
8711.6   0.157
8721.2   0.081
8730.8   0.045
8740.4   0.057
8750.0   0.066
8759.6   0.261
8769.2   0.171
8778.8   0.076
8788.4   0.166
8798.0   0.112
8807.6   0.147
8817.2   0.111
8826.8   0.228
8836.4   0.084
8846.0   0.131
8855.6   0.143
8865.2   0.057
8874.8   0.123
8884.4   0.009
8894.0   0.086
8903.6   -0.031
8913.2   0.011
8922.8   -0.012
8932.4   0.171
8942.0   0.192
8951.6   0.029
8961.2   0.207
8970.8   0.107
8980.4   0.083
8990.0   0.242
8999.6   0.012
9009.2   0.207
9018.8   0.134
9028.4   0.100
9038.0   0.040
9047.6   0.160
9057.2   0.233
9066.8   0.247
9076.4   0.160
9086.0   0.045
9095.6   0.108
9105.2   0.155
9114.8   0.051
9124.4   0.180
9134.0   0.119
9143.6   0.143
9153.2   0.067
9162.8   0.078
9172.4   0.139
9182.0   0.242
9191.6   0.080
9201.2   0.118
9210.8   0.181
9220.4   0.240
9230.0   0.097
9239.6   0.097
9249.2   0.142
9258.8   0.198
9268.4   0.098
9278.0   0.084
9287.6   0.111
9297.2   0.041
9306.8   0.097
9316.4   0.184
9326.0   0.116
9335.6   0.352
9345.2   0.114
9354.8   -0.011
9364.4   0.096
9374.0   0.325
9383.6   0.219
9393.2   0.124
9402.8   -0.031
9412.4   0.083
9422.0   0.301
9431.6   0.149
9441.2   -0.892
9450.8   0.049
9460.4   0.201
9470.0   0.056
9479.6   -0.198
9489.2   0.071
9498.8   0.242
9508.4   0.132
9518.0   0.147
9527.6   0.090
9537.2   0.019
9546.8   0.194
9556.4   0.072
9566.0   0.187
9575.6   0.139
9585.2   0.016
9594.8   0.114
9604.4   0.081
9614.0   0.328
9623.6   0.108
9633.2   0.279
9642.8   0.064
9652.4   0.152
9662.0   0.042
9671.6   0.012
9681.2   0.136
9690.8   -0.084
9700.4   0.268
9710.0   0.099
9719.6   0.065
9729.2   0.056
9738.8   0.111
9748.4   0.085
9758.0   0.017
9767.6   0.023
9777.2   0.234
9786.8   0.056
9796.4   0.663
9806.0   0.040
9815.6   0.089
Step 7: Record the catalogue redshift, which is 1.059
